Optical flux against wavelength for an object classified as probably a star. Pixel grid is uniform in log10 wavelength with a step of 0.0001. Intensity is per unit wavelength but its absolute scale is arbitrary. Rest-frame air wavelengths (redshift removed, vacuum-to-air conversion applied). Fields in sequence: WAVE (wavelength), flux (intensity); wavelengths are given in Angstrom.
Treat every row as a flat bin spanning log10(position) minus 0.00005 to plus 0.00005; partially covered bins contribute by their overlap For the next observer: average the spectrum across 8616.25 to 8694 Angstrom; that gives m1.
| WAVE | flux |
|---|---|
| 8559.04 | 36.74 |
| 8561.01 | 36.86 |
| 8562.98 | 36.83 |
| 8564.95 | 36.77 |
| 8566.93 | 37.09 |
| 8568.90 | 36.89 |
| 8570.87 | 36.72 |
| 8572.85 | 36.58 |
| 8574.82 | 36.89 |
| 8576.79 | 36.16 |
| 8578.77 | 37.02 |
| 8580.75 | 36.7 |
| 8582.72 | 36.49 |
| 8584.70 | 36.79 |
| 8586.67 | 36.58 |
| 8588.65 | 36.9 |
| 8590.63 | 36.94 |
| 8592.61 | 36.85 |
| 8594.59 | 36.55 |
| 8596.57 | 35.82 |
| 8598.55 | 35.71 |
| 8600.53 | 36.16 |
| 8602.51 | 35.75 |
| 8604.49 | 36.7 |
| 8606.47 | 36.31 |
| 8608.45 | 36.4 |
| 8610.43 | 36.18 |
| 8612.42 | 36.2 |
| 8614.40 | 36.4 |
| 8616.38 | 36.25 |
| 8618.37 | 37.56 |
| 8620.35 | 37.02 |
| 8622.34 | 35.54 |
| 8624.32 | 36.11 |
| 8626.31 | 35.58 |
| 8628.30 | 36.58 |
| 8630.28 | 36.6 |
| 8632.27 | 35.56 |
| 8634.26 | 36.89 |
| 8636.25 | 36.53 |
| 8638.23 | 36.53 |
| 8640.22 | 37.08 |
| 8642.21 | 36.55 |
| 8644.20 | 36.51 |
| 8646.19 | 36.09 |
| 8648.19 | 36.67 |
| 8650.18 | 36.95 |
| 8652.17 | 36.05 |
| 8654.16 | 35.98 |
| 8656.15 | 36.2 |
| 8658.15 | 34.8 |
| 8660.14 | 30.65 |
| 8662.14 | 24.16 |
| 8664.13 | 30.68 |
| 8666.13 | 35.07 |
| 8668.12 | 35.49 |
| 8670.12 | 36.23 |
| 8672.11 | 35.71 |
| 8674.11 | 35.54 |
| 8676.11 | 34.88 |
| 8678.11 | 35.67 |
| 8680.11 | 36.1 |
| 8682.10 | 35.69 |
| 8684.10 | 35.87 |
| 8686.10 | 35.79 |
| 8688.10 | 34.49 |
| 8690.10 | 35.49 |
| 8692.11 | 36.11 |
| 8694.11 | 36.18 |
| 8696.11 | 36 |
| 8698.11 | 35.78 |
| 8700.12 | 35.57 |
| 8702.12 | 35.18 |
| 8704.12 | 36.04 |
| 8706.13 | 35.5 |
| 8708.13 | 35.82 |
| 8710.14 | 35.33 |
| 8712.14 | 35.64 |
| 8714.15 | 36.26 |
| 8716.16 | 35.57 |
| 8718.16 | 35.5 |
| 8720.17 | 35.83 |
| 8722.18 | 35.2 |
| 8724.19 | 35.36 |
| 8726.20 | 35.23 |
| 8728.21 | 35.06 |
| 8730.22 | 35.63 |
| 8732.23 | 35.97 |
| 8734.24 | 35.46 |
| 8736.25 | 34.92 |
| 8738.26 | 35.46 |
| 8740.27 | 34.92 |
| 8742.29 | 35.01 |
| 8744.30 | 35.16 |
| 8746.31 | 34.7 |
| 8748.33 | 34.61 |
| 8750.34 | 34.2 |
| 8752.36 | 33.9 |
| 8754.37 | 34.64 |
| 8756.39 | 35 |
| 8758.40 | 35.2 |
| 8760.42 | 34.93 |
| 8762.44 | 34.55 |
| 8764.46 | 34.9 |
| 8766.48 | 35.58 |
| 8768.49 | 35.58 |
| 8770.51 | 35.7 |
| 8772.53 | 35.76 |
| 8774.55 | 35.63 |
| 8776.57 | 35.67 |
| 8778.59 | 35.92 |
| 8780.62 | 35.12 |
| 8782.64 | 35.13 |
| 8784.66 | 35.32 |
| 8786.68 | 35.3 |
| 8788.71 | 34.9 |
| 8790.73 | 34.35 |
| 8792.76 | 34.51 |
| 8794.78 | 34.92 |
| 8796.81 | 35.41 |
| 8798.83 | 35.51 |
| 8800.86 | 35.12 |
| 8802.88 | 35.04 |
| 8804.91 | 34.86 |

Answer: 35.5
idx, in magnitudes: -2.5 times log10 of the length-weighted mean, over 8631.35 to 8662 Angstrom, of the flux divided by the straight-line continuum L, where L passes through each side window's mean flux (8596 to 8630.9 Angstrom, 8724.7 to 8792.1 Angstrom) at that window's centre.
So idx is 0.01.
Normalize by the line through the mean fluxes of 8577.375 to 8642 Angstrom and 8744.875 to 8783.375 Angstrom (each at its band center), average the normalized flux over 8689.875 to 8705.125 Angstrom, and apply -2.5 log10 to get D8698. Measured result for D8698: 0.00 mag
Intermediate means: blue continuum 36.4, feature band 35.8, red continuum 35.1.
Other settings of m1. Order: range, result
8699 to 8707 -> 35.6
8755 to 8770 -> 35.1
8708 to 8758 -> 35.2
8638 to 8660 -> 36.1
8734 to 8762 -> 34.8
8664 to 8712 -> 35.5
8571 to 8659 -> 36.4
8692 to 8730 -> 35.6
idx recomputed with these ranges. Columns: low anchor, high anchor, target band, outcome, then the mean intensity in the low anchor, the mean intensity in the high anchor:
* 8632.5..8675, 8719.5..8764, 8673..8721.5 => -0.02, 35.1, 35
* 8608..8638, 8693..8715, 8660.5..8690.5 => 0.05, 36.4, 35.8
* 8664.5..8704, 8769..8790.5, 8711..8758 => 0.01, 35.6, 35.4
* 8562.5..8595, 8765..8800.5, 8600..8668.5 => 0.02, 36.7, 35.3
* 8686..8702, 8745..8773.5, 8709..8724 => -0.01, 35.6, 35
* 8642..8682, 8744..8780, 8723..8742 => -0.01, 34.8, 35.1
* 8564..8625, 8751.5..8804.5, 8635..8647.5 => -0.01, 36.5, 35.1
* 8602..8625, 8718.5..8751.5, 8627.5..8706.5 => 0.01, 36.4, 35.2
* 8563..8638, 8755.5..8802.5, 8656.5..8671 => 0.11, 36.5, 35.2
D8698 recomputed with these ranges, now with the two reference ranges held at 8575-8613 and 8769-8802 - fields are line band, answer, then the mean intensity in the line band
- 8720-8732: 0.01 mag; 35.4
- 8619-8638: 0.00 mag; 36.3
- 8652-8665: 0.11 mag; 32.5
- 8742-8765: 0.02 mag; 34.7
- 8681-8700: 0.00 mag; 35.7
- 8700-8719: 0.00 mag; 35.7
